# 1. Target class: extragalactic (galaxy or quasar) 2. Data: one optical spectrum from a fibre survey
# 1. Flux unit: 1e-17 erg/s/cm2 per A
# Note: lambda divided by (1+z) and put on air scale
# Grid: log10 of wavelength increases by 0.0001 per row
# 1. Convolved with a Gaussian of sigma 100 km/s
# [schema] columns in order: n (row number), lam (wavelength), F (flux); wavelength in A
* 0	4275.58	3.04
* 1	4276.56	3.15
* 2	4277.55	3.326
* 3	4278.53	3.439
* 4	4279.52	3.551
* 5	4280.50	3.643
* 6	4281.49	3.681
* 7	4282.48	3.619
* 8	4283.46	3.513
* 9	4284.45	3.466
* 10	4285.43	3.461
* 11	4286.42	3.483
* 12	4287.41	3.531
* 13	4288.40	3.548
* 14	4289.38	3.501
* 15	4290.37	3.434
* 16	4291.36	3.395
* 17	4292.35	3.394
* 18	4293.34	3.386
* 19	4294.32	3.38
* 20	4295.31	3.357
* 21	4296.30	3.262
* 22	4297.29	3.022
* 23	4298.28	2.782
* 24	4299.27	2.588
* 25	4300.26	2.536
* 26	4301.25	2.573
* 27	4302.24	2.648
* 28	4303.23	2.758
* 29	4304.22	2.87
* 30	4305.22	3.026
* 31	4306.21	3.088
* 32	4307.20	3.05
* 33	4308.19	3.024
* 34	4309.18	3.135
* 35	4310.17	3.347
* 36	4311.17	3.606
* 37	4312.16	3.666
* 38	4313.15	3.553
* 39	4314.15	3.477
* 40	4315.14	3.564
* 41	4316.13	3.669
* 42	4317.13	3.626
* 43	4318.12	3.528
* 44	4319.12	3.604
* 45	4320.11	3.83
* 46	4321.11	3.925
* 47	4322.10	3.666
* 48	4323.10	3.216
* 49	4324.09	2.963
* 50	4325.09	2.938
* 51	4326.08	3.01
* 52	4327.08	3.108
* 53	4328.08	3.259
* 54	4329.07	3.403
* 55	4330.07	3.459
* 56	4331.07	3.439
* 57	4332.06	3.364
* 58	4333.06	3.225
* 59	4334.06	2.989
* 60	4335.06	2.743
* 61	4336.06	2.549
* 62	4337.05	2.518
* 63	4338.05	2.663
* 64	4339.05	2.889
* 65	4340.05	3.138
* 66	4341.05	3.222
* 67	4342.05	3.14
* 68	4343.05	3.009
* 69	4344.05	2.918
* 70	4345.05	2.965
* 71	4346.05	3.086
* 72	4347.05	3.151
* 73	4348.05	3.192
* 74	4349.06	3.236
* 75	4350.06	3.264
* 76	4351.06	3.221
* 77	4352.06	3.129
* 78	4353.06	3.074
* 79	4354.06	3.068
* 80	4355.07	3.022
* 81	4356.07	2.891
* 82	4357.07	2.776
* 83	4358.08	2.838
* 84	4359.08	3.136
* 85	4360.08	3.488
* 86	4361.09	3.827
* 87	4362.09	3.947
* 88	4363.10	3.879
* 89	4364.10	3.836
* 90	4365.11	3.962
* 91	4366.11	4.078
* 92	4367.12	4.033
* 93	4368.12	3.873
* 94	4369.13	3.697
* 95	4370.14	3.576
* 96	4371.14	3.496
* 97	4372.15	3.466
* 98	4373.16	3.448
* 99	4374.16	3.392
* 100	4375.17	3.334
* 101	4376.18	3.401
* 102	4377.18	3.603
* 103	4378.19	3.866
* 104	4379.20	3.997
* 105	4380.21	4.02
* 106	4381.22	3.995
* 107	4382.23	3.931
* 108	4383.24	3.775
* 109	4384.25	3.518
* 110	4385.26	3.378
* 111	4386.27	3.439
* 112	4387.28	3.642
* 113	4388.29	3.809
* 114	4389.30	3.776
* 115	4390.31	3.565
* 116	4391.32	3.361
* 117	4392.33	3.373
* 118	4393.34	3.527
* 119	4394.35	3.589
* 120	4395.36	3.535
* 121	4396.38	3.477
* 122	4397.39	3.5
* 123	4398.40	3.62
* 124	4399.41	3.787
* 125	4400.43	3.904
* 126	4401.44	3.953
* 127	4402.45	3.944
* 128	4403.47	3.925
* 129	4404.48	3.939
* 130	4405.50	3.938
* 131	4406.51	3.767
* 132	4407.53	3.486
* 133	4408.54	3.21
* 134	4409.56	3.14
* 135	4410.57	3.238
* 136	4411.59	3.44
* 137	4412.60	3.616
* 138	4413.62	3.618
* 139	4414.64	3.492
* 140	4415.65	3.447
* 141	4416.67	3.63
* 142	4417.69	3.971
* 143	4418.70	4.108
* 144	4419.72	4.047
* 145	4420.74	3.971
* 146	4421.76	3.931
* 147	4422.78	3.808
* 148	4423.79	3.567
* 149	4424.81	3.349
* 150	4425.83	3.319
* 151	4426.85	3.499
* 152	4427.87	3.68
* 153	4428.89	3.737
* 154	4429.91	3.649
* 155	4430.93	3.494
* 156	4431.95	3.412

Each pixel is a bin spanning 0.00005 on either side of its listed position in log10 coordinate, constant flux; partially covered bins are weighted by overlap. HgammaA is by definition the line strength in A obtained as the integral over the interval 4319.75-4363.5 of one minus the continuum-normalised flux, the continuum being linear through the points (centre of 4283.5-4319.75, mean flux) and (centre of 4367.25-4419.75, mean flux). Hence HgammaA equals 3.3 A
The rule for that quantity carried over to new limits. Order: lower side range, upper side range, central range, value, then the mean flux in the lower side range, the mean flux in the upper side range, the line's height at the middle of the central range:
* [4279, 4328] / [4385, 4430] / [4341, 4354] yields 1.2 A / 3.31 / 3.64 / 3.45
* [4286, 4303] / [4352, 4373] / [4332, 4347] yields 1.9 A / 3.16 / 3.49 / 3.38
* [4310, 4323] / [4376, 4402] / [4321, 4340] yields 2.7 A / 3.61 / 3.67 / 3.62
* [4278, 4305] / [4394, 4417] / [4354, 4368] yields -0.1 A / 3.25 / 3.62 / 3.47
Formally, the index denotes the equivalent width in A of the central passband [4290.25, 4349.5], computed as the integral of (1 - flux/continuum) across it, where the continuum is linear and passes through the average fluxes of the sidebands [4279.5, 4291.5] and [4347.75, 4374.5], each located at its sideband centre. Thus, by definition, 5.3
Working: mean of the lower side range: 3.53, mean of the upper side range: 3.44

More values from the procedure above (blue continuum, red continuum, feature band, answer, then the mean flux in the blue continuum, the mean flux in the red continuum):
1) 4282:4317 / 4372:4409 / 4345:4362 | 1.60 A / 3.25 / 3.66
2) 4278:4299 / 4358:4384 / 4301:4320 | 1.18 A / 3.41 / 3.7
